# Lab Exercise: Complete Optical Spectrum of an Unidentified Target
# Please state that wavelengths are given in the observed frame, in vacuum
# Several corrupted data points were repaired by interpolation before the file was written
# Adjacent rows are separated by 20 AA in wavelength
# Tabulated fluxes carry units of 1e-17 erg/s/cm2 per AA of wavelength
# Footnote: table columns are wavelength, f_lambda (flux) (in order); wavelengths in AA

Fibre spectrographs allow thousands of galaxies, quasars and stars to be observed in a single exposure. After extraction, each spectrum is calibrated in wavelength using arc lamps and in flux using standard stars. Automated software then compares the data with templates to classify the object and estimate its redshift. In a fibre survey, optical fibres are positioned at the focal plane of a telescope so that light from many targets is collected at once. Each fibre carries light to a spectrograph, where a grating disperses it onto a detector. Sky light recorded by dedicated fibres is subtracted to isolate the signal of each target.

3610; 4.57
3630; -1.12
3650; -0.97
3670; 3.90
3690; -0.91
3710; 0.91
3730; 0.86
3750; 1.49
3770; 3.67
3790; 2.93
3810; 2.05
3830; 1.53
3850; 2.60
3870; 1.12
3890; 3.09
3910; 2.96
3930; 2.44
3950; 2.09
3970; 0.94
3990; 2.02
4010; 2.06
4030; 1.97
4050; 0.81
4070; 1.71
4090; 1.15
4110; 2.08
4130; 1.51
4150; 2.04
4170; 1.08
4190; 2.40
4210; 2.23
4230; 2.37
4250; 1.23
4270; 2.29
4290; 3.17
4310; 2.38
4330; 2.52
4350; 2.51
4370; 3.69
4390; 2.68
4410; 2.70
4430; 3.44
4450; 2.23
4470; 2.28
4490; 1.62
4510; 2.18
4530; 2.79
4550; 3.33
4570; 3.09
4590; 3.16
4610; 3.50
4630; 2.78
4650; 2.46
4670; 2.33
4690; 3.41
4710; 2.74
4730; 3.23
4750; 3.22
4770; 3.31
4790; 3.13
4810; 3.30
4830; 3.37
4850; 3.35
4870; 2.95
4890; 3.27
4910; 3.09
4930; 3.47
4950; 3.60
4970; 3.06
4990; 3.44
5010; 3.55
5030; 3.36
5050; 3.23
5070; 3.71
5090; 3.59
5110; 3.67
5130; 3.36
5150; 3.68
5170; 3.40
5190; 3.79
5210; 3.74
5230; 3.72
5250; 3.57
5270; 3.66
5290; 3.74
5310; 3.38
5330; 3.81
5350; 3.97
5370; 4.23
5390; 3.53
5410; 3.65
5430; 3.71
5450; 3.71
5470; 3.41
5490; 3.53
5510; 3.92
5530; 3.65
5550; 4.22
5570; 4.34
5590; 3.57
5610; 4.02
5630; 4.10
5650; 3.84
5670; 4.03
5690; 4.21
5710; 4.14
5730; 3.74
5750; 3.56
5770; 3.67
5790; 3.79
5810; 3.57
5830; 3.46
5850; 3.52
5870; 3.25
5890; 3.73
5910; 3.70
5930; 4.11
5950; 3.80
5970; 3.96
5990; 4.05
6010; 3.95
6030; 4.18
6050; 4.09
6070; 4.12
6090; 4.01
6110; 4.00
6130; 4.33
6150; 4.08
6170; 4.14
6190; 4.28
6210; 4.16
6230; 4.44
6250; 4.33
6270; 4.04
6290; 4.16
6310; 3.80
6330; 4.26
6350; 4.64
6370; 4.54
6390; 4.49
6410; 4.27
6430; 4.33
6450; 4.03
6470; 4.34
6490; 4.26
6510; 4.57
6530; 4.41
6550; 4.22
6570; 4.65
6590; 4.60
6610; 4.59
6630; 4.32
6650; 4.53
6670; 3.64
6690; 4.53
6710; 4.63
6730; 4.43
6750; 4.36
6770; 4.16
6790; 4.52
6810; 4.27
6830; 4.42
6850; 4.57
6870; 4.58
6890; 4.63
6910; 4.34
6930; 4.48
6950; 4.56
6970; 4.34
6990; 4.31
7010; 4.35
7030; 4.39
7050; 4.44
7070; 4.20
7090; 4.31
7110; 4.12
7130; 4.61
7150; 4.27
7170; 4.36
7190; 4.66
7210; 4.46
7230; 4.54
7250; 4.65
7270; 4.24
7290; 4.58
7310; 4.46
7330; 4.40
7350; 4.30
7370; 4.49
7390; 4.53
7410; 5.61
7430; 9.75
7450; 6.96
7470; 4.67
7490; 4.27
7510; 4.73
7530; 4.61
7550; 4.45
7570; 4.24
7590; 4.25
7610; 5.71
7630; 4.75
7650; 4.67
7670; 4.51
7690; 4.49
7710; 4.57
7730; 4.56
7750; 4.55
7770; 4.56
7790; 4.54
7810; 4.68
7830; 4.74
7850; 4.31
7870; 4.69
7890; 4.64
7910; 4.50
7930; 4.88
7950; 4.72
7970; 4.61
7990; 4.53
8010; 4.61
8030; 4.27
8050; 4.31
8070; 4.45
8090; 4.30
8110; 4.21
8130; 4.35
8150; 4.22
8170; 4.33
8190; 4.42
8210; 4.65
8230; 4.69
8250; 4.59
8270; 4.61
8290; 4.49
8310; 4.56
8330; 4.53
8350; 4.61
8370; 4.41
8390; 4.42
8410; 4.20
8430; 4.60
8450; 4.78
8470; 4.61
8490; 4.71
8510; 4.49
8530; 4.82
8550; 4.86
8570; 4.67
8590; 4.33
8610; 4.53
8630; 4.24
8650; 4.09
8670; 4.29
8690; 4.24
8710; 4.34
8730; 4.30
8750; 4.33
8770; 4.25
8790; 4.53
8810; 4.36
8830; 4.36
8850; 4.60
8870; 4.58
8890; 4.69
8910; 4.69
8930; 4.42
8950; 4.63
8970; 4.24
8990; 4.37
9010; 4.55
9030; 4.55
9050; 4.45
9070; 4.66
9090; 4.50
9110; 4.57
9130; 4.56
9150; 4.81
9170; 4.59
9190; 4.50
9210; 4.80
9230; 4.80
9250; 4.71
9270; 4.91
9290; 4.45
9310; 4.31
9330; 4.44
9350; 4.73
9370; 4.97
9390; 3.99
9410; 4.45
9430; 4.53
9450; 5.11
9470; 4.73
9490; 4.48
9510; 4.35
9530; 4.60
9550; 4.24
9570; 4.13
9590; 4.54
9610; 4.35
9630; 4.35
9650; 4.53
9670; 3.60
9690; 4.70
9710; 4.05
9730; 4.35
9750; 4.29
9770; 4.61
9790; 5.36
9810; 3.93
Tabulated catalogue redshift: 0.132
